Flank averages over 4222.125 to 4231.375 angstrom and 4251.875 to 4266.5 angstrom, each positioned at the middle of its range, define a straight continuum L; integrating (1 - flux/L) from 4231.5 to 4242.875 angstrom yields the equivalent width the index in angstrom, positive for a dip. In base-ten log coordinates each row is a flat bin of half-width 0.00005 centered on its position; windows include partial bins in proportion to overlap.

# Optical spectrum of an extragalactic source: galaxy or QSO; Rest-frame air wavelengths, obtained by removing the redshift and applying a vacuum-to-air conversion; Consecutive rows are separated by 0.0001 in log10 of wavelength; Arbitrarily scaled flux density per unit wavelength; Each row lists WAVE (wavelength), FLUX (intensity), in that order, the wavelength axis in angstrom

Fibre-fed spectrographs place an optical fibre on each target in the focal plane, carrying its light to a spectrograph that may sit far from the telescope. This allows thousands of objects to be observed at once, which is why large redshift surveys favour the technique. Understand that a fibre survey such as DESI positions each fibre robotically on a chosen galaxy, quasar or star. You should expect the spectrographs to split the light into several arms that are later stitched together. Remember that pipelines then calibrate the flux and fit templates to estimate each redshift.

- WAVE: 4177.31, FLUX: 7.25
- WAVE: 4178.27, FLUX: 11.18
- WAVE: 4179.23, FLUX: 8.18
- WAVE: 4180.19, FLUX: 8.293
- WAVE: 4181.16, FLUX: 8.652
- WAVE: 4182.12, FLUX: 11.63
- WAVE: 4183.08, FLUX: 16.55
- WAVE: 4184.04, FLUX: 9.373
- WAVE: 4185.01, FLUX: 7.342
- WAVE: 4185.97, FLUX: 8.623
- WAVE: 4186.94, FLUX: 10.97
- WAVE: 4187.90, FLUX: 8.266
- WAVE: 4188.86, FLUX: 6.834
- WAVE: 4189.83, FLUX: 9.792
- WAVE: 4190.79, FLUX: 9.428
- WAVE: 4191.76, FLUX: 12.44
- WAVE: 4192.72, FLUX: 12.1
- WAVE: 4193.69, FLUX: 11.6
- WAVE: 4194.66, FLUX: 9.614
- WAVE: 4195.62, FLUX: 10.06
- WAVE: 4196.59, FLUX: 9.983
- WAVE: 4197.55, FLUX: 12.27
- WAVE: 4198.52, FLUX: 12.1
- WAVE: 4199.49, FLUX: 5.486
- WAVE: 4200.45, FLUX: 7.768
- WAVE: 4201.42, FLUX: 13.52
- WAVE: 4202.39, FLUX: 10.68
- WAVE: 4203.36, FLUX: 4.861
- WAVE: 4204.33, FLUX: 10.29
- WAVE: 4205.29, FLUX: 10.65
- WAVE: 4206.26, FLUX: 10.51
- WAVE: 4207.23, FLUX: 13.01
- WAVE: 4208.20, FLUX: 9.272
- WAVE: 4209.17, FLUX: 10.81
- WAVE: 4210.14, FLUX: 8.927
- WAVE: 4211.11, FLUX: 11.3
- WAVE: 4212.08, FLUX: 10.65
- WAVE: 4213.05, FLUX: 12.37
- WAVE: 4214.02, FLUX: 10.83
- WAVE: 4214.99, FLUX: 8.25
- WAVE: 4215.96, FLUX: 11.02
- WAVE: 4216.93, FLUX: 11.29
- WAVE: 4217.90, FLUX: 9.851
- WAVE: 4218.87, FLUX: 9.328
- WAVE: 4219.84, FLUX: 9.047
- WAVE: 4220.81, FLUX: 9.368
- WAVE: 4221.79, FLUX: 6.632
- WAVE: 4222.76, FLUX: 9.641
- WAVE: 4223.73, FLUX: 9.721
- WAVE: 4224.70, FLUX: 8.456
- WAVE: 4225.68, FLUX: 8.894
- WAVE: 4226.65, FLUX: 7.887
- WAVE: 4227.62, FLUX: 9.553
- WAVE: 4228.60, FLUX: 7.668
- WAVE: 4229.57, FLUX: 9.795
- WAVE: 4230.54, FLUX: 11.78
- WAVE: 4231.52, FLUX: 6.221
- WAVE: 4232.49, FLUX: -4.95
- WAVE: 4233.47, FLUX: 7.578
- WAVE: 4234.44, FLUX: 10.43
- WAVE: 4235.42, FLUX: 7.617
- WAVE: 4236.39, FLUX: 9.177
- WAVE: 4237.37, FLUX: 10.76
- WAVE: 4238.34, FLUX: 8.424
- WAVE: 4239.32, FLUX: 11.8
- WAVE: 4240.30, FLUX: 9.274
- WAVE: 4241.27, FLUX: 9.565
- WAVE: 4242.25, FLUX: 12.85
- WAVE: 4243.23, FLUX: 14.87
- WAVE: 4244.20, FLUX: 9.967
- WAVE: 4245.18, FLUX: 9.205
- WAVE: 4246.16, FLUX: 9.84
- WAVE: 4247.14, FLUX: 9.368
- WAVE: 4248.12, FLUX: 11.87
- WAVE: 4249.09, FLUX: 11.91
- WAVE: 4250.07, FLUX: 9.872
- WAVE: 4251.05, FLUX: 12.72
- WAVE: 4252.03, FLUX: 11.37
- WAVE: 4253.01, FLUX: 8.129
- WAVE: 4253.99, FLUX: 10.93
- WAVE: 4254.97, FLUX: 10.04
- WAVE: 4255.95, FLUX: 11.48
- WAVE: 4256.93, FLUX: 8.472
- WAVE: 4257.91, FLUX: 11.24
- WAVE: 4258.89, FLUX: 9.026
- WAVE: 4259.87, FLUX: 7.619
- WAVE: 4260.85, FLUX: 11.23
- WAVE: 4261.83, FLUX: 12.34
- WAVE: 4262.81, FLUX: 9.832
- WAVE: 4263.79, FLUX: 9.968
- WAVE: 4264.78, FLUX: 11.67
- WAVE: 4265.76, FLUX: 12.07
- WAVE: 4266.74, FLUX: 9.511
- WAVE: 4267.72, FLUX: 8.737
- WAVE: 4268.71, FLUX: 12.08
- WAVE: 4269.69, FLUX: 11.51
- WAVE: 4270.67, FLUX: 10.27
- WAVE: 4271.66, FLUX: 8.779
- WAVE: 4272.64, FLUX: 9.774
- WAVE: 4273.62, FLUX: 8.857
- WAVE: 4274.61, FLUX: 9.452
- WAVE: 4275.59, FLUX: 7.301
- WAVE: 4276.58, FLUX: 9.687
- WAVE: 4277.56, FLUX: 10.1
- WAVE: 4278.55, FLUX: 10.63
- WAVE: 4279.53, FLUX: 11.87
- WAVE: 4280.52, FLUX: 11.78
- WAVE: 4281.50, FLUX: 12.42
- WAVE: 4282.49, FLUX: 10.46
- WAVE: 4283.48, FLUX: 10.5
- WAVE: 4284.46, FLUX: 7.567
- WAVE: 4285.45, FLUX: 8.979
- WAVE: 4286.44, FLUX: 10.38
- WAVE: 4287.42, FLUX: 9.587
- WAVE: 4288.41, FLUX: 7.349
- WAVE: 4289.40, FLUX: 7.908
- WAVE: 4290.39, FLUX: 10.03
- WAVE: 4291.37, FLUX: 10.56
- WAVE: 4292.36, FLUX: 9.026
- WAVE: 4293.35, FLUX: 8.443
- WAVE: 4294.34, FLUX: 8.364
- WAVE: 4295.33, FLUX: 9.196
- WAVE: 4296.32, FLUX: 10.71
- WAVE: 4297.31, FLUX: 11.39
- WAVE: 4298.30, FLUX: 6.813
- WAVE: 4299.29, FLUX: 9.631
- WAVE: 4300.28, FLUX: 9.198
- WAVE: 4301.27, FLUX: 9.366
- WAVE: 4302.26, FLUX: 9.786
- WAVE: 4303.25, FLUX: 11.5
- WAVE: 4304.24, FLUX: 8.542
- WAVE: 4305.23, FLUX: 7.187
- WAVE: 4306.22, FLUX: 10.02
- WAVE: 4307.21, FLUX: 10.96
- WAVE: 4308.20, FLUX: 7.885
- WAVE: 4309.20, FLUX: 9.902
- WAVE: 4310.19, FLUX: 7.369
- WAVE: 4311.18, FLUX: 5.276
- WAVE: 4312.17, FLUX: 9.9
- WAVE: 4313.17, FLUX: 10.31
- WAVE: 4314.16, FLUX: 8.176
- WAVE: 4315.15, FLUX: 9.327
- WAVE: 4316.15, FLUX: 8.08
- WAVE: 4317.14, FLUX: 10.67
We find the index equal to 1.4 angstrom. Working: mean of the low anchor 9.11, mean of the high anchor 10.3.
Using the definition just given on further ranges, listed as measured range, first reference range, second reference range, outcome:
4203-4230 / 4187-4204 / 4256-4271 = 0.96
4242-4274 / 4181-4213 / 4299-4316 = -3.15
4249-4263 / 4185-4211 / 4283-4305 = -1.21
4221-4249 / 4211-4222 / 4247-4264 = 3.08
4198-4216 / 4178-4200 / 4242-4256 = 0.33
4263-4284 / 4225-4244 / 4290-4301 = -2.55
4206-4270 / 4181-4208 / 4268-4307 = 0.42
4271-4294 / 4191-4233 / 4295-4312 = -1.02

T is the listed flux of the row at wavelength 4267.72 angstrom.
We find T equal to 8.737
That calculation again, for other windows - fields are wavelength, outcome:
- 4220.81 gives 9.368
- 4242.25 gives 12.85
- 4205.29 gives 10.65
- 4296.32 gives 10.71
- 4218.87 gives 9.328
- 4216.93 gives 11.29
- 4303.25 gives 11.5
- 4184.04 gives 9.373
